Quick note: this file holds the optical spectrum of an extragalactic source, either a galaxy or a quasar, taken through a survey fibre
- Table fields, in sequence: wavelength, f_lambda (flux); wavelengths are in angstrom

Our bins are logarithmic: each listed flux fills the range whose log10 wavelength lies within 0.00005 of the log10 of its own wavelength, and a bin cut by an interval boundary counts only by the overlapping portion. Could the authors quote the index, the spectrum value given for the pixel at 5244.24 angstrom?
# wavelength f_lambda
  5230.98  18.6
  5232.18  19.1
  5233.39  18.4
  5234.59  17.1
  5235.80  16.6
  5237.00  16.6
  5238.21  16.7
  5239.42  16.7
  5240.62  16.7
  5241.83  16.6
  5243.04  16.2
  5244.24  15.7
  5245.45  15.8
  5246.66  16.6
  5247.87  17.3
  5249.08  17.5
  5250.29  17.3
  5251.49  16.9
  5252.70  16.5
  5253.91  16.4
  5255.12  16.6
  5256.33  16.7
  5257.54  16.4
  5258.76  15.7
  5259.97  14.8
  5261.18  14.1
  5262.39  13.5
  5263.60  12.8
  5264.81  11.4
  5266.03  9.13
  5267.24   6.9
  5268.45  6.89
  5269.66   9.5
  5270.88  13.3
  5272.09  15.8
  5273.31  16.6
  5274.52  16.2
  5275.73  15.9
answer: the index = 15.7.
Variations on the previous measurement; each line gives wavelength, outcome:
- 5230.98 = 18.6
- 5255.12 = 16.6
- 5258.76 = 15.7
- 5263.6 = 12.8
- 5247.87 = 17.3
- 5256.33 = 16.7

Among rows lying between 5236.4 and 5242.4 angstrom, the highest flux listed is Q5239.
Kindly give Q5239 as 16.7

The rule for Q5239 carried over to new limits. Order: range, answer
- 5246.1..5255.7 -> 17.5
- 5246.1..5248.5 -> 17.3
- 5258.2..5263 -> 15.7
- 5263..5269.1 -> 12.8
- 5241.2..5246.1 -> 16.6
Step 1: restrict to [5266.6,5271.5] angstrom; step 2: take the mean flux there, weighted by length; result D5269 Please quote 9.18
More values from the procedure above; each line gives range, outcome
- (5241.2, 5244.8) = 16.2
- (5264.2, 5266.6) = 10.3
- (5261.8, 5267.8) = 10.8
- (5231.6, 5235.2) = 18.2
